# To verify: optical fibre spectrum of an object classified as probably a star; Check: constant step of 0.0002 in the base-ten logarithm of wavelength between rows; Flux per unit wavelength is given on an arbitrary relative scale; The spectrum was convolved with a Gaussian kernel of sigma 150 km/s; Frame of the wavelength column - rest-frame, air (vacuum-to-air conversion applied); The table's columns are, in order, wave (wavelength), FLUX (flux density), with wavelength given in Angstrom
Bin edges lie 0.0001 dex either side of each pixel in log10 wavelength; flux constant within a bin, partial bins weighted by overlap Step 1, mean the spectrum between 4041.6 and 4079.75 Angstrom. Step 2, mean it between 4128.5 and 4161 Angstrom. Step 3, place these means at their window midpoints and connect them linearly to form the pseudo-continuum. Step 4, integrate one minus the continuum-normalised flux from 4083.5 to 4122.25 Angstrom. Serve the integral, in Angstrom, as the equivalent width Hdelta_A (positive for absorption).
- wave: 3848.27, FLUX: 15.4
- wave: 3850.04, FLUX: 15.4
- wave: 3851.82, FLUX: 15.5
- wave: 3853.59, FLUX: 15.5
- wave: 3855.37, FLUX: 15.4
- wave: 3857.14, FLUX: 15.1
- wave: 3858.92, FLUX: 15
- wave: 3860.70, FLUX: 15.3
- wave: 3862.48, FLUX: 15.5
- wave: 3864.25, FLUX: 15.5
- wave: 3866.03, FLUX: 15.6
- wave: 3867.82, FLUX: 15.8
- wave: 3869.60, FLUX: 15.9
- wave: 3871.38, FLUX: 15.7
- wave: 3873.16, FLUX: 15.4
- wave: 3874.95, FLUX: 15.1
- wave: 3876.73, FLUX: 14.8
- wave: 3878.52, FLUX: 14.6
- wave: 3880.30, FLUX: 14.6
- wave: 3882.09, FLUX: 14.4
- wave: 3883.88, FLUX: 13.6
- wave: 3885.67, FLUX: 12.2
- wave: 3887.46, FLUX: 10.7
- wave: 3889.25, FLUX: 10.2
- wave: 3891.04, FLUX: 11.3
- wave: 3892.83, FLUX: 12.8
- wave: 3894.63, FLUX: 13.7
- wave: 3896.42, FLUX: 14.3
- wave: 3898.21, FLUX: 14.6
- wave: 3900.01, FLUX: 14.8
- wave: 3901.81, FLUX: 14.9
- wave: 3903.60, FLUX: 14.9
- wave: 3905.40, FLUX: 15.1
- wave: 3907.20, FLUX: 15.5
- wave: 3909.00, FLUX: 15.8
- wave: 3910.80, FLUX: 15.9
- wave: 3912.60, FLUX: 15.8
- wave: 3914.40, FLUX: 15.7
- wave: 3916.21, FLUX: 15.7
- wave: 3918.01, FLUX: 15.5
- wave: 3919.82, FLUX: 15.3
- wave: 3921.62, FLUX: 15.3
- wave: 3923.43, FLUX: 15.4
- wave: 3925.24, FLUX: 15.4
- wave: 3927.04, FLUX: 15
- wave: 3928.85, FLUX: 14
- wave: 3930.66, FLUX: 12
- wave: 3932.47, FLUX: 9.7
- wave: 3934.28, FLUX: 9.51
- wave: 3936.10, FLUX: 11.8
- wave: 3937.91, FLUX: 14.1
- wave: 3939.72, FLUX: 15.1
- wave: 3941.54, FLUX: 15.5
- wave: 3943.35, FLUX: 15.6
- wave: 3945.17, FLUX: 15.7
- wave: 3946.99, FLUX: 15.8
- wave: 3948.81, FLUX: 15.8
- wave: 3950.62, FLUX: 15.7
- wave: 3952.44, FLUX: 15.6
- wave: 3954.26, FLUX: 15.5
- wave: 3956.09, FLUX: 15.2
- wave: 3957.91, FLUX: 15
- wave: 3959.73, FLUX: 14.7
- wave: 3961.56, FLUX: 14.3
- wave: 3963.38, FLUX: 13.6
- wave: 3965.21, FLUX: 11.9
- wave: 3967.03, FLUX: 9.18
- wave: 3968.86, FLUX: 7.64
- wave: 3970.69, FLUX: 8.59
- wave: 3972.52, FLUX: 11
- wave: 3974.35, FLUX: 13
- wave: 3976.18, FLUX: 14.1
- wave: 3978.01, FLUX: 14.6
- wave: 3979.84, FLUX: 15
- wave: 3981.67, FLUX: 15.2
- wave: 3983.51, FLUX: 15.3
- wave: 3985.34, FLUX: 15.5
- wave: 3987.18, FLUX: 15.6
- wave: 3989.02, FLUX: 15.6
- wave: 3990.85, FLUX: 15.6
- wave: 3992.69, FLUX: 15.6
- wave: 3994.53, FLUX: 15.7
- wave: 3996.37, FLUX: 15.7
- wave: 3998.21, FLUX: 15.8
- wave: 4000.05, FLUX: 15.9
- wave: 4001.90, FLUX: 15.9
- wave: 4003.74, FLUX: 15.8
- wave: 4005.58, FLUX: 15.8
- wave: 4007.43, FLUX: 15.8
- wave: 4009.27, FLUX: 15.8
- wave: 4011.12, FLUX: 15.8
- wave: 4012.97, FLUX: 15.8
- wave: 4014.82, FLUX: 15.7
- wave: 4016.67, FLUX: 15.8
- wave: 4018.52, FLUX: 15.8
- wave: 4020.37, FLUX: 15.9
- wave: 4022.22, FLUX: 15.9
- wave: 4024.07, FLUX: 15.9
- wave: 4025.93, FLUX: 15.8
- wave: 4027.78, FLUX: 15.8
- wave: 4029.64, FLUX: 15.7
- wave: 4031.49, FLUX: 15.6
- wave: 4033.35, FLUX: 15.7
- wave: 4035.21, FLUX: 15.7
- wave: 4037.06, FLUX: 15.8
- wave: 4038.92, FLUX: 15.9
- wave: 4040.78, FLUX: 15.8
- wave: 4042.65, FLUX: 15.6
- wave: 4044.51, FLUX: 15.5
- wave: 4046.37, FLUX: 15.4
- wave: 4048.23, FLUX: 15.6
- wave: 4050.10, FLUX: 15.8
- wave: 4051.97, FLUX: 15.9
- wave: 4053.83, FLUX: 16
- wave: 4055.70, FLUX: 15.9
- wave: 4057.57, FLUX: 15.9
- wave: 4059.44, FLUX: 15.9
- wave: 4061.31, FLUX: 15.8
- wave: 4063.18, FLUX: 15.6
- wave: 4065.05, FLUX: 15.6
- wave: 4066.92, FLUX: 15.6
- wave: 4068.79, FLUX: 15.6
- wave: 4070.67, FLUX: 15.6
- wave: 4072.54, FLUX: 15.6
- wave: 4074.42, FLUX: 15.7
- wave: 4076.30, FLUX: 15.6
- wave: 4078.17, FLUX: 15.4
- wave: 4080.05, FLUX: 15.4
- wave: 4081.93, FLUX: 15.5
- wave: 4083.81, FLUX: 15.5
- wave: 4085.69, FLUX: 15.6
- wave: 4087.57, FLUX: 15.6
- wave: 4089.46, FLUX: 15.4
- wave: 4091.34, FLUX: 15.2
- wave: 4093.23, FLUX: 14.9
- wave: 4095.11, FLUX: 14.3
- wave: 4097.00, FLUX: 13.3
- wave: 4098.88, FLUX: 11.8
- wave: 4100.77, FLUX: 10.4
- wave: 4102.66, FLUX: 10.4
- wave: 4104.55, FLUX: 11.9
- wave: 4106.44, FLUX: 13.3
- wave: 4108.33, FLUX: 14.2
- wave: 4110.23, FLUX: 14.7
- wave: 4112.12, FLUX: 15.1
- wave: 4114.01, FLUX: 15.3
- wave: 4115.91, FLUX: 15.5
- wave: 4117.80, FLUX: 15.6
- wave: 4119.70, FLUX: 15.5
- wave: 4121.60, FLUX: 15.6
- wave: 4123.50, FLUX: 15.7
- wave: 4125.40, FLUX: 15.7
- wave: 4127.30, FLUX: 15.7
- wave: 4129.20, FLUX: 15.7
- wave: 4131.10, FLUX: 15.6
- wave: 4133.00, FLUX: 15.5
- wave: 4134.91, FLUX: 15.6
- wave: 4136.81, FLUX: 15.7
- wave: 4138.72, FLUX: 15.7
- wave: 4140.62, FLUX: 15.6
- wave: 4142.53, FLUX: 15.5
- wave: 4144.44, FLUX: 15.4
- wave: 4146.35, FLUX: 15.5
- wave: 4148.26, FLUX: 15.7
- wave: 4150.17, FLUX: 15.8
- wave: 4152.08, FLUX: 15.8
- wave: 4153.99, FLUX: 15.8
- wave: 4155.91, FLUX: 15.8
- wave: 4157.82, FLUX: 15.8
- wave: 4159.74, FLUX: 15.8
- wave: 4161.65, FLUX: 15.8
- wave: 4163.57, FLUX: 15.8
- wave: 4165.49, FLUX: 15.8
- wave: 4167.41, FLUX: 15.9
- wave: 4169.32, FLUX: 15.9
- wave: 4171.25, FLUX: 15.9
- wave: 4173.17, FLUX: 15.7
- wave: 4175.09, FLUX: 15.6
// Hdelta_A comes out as 3.6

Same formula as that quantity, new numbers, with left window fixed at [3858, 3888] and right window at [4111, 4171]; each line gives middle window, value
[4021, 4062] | -1.2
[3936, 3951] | -0.2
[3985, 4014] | -1.1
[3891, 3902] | 0.7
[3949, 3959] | -0.3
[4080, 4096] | 0.2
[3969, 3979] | 2.1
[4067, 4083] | -0.1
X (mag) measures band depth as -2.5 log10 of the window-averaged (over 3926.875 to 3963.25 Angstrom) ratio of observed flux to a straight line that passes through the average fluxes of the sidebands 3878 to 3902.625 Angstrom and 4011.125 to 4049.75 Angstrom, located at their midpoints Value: 0.00 mag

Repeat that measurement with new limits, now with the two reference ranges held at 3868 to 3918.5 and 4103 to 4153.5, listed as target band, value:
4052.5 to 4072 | -0.05 mag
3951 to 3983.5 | 0.11 mag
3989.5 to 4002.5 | -0.07 mag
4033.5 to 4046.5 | -0.06 mag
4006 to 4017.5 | -0.07 mag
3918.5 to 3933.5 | 0.04 mag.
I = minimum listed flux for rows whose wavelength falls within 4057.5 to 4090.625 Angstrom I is 15.4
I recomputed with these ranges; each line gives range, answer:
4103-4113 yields 11.9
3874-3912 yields 10.2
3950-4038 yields 7.64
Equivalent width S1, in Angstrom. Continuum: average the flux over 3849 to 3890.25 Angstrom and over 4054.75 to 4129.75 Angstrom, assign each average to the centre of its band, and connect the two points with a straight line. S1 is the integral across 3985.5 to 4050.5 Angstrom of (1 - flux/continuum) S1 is -4.03 Angstrom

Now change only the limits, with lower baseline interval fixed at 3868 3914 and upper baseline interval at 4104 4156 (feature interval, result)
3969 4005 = 0.4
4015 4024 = -0.6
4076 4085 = -0.2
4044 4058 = -0.7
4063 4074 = -0.4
